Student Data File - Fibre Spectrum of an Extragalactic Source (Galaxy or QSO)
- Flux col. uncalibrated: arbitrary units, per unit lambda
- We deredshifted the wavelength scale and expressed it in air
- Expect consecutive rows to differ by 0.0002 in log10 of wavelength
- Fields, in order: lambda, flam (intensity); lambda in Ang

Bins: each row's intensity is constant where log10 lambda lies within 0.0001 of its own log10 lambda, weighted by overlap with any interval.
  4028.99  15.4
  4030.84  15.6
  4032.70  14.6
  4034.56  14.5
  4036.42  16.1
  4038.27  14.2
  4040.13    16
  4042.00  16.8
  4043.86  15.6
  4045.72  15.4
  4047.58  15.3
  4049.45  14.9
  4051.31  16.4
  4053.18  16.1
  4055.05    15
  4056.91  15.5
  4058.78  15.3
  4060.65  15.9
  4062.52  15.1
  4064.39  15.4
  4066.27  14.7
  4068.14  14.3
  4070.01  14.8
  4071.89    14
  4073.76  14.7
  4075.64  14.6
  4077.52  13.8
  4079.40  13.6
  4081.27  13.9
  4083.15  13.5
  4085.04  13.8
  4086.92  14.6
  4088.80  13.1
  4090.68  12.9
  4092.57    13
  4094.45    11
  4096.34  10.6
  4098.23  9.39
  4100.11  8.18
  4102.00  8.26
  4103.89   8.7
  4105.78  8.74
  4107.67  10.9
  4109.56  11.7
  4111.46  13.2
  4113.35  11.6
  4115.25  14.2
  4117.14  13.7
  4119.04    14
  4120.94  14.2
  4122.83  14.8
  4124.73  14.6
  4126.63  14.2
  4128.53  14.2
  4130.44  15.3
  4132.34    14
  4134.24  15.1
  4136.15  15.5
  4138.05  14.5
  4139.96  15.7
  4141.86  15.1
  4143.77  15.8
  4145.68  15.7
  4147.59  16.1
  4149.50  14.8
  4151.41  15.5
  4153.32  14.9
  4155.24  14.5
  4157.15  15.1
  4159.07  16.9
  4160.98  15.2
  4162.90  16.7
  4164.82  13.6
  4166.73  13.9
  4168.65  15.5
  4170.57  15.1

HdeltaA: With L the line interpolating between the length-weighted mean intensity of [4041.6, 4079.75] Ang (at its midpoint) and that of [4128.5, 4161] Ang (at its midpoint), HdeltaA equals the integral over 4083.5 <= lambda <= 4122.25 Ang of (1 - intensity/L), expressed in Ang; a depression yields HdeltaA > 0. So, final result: 8.5 Ang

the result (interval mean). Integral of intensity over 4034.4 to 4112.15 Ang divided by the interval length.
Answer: 13.6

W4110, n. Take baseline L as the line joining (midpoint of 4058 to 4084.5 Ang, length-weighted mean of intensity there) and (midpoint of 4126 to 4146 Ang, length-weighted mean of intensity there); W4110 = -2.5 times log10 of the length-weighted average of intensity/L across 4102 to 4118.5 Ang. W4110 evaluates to 0.28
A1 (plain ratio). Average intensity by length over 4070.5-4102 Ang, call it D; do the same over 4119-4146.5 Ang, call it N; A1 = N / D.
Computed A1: 1.17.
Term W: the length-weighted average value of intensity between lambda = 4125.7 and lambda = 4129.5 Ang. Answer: 14.2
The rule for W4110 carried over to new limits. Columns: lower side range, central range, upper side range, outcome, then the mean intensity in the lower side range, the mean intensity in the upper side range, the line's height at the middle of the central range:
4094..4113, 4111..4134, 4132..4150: -0.110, 10.1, 15.3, 12.7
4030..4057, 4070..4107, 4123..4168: 0.248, 15.5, 15.1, 15.3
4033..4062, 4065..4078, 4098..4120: -0.051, 15.5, 11.1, 13.8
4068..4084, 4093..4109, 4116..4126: 0.421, 14.1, 14.3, 14.2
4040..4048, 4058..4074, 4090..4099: -0.078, 15.8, 11.4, 13.9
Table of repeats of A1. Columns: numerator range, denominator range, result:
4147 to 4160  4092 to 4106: 1.58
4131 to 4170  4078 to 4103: 1.27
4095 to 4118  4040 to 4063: 0.69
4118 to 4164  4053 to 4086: 1.03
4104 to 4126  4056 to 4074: 0.85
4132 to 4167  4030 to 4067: 0.99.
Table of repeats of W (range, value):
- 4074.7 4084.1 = 13.9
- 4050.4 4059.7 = 15.7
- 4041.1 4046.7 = 15.9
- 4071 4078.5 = 14.3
